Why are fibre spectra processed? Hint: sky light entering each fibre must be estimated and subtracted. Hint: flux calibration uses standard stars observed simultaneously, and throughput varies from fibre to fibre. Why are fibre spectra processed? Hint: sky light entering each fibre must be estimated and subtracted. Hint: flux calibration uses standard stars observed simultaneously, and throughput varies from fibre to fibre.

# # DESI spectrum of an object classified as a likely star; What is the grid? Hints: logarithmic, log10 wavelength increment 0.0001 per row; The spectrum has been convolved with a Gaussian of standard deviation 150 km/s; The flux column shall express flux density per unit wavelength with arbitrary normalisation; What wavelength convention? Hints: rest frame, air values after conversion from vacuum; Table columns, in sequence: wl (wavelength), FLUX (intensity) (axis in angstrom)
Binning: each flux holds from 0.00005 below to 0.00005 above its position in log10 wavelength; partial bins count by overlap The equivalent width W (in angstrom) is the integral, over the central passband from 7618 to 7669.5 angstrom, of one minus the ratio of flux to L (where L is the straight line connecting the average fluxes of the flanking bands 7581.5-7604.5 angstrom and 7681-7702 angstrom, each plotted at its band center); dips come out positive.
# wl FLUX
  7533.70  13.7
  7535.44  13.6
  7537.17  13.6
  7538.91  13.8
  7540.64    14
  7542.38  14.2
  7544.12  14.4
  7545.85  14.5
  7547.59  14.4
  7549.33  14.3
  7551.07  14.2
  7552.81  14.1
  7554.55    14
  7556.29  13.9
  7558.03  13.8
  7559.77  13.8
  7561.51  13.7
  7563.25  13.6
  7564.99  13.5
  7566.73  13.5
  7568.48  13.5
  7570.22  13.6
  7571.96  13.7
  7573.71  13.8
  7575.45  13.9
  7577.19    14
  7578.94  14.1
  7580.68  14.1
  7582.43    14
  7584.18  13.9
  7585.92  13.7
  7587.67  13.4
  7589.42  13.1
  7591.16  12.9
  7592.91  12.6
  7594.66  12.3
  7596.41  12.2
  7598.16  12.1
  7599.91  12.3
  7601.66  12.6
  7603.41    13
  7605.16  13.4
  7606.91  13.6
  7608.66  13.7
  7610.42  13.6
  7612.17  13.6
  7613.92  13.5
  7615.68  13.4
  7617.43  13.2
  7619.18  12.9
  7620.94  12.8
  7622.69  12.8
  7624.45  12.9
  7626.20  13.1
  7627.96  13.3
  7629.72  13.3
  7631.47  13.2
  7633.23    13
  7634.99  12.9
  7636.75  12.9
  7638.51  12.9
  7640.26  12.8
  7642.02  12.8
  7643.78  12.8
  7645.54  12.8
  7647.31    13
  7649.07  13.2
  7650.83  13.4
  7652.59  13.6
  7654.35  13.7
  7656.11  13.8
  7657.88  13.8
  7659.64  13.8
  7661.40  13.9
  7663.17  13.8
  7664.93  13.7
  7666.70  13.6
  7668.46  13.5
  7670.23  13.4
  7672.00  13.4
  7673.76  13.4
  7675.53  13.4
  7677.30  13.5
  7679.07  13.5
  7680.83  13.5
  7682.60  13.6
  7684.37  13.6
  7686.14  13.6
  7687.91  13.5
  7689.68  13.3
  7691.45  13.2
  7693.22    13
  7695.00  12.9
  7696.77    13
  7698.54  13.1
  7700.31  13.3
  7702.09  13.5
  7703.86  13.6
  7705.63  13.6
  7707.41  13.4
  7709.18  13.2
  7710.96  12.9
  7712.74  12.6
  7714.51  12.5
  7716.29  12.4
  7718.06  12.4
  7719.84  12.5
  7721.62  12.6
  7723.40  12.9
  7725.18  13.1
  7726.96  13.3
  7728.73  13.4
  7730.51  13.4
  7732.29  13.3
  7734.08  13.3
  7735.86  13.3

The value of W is -0.48 angstrom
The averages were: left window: 12.9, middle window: 13.2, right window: 13.3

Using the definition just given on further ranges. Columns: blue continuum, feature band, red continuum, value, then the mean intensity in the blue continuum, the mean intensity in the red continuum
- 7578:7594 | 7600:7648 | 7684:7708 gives 1.28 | 13.5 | 13.3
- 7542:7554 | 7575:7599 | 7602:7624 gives 0.67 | 14.3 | 13.3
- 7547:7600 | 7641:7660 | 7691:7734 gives -0.06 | 13.6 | 13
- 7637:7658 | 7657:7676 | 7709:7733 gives -0.73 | 13.2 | 12.9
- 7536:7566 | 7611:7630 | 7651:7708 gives 0.76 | 14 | 13.5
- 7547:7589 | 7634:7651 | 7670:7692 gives 0.82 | 13.8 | 13.5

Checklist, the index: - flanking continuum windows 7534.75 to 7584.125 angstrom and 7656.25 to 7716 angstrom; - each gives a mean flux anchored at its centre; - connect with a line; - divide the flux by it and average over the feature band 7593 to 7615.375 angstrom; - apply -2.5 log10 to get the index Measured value 0.06 mag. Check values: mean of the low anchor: 13.9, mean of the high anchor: 13.4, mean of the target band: 13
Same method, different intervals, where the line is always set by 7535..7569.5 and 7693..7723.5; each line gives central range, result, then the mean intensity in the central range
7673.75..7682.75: -0.03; 13.5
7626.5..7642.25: 0.03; 13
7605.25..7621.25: 0.01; 13.4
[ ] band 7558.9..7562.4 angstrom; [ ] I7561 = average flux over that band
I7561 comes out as 13.8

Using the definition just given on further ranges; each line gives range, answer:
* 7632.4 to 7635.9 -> 12.9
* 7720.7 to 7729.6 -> 13.1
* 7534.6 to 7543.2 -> 13.8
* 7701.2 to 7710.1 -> 13.5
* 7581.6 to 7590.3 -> 13.6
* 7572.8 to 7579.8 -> 13.9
